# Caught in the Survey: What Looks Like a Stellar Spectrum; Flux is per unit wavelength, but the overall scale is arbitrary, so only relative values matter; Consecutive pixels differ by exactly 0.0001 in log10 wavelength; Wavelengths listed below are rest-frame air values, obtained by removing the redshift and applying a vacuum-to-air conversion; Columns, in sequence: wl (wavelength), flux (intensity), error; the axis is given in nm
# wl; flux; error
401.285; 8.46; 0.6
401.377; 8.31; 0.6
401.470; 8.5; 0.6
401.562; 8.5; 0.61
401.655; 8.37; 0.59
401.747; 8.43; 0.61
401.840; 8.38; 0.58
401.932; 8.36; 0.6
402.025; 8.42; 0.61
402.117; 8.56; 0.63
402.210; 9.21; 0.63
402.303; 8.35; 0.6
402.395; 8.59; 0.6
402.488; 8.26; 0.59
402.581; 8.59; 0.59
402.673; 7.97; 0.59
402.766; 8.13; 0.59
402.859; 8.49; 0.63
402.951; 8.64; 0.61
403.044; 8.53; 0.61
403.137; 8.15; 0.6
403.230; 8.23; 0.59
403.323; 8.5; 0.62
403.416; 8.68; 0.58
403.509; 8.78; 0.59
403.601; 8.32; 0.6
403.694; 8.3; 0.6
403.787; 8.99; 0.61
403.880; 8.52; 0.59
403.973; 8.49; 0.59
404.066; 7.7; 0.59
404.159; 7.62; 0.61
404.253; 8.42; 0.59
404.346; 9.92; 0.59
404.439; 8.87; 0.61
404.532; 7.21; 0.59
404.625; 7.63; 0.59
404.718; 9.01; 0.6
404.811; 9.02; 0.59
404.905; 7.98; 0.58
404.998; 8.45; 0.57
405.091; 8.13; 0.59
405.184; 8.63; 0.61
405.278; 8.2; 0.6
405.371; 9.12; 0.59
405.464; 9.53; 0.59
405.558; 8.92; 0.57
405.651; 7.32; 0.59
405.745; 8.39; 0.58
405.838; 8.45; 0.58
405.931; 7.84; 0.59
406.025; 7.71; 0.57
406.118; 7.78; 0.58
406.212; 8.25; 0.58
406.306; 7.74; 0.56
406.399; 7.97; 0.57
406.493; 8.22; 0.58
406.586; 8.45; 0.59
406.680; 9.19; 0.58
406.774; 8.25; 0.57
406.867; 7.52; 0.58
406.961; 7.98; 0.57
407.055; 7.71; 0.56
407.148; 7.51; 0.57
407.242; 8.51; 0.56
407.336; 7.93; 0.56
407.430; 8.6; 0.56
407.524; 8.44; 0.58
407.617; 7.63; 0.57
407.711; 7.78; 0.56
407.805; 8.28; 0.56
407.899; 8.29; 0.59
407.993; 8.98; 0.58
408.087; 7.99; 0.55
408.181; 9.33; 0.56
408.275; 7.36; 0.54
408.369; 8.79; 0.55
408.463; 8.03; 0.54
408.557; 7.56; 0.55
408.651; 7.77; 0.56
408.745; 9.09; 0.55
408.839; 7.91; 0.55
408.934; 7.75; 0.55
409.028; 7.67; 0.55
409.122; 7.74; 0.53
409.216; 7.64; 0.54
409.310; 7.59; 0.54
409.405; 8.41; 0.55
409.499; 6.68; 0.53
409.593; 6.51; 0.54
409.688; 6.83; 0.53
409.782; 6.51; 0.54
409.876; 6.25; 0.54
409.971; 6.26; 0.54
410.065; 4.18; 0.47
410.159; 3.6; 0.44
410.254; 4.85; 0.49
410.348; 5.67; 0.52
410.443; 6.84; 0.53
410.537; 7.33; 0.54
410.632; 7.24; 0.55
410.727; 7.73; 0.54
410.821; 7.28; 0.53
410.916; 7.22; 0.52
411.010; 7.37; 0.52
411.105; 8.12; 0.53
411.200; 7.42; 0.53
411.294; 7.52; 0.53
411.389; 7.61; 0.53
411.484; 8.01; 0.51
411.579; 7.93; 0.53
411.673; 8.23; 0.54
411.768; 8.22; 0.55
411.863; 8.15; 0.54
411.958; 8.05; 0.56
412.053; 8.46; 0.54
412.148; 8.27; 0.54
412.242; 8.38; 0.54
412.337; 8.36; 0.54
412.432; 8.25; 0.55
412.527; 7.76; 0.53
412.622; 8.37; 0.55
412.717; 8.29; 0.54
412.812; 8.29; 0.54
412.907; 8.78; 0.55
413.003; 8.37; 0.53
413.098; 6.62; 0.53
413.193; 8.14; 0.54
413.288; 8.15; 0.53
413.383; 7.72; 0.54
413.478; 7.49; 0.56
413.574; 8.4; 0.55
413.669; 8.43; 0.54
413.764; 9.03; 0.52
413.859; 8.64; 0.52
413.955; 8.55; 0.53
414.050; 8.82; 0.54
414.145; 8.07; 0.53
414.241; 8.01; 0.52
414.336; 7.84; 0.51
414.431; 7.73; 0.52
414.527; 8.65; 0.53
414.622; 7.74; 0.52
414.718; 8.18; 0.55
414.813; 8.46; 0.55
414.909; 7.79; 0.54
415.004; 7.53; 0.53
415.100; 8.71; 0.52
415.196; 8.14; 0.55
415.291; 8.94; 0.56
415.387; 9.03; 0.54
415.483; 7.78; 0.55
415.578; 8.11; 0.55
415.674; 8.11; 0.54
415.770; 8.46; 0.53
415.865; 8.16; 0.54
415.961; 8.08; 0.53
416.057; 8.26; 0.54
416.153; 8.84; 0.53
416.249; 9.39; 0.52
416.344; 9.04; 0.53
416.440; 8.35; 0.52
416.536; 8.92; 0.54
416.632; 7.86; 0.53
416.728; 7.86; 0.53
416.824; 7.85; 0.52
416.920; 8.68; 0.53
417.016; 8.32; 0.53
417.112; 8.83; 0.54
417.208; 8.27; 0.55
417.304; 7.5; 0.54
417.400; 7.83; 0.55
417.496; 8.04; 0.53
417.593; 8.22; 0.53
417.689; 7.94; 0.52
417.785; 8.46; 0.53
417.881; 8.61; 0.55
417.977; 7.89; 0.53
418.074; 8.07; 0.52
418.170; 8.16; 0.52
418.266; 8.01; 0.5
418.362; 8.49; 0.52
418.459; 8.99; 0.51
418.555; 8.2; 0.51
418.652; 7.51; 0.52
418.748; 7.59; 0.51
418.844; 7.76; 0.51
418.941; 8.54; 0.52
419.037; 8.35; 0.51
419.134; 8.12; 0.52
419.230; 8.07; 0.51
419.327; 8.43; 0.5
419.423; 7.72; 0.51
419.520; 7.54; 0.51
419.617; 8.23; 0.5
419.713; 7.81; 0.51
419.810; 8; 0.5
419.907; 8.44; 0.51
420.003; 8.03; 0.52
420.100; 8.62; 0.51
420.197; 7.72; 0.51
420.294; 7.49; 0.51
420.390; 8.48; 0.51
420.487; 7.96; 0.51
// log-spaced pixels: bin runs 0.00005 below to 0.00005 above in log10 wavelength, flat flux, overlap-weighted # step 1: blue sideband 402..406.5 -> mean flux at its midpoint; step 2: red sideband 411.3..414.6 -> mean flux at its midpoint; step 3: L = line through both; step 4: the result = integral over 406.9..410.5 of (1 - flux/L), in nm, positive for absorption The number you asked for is 0.37 nm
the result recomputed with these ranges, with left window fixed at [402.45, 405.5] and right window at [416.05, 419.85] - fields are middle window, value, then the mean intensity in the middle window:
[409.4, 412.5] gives 0.42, 7.19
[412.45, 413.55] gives 0.04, 8.01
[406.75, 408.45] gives 0.05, 8.16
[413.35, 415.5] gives 0.00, 8.25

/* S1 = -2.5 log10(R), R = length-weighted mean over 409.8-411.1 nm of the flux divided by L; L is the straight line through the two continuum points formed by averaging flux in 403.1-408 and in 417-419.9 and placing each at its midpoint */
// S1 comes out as 0.28 mag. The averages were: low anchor 8.3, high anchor 8.12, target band 6.36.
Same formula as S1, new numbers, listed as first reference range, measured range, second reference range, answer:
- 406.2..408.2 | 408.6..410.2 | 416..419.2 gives 0.18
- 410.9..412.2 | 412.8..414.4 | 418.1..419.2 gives -0.03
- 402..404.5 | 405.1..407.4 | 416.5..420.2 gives 0.03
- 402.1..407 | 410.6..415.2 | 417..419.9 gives 0.02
